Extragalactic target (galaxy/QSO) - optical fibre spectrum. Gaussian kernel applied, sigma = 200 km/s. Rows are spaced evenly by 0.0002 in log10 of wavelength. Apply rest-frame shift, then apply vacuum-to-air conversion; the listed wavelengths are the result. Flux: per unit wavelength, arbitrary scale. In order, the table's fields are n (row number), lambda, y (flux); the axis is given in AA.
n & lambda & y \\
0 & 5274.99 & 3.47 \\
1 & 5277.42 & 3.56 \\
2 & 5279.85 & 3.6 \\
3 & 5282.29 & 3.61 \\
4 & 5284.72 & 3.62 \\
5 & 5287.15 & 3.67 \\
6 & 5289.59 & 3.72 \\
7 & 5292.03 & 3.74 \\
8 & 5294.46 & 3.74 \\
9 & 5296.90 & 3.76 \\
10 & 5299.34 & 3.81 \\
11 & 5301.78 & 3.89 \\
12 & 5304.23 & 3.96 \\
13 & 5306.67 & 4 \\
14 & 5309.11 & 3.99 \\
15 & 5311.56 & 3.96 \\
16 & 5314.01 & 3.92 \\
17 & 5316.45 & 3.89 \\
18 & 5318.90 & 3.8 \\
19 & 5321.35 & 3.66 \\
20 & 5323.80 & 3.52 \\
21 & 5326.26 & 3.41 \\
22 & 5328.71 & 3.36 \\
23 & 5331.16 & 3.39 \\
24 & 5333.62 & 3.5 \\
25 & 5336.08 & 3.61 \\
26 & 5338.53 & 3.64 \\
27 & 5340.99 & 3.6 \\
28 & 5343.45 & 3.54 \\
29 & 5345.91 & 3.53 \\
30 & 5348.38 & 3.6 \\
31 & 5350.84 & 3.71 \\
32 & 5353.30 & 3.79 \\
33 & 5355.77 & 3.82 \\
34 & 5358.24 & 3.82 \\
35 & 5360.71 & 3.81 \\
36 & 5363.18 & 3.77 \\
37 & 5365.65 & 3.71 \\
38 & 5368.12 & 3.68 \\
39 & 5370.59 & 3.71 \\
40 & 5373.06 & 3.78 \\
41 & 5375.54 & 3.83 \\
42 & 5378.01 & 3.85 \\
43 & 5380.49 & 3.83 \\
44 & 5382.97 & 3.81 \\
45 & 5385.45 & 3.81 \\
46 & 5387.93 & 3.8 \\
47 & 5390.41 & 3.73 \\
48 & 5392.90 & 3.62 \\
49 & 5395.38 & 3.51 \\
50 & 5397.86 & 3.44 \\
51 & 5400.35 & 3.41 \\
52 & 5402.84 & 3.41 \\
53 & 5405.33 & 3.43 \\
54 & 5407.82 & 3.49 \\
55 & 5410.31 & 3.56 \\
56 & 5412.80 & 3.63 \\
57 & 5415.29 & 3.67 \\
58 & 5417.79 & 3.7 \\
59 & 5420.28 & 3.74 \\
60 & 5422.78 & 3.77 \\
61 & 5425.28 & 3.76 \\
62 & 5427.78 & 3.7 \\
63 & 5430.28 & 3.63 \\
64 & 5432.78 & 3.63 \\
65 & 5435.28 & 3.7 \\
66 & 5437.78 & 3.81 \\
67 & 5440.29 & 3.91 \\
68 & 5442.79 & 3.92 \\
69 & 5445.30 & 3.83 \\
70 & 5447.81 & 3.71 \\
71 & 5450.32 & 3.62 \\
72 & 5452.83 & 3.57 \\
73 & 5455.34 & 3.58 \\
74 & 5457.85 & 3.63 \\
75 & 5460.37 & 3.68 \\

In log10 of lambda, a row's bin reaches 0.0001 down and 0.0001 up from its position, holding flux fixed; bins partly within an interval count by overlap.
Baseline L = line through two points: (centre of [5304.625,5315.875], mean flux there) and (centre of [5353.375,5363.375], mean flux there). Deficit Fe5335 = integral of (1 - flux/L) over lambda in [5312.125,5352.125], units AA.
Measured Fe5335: 2.9 AA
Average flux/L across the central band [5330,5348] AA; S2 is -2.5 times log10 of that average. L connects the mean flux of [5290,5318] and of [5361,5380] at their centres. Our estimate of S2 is 0.08 mag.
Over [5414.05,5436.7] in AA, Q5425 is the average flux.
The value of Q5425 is 3.7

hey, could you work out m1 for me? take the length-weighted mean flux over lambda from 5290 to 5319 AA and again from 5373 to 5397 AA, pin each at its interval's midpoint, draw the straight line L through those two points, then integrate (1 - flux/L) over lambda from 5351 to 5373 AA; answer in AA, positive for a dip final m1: 0.1 AA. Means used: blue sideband 3.87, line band 3.76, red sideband 3.75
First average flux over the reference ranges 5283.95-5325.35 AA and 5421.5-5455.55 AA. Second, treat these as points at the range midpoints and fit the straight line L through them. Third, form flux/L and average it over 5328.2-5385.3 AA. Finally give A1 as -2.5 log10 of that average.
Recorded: 0.02 mag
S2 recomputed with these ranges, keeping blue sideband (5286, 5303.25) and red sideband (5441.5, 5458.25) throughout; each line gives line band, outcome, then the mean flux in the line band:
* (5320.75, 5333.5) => 0.09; 3.46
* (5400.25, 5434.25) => 0.03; 3.62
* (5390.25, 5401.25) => 0.06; 3.53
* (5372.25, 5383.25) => -0.03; 3.82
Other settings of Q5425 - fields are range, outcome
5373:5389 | 3.82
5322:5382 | 3.66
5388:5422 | 3.58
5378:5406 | 3.63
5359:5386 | 3.78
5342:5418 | 3.67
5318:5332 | 3.52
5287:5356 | 3.71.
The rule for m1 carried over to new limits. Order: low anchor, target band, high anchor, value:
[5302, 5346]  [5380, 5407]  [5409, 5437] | 0.6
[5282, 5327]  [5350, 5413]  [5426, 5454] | 1.2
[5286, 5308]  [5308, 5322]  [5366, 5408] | -0.4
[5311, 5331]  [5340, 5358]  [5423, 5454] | 0.1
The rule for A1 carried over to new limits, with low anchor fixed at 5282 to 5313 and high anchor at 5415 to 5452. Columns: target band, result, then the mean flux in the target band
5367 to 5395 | 0.00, 3.76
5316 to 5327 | 0.04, 3.65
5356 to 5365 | 0.00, 3.79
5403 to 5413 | 0.07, 3.5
